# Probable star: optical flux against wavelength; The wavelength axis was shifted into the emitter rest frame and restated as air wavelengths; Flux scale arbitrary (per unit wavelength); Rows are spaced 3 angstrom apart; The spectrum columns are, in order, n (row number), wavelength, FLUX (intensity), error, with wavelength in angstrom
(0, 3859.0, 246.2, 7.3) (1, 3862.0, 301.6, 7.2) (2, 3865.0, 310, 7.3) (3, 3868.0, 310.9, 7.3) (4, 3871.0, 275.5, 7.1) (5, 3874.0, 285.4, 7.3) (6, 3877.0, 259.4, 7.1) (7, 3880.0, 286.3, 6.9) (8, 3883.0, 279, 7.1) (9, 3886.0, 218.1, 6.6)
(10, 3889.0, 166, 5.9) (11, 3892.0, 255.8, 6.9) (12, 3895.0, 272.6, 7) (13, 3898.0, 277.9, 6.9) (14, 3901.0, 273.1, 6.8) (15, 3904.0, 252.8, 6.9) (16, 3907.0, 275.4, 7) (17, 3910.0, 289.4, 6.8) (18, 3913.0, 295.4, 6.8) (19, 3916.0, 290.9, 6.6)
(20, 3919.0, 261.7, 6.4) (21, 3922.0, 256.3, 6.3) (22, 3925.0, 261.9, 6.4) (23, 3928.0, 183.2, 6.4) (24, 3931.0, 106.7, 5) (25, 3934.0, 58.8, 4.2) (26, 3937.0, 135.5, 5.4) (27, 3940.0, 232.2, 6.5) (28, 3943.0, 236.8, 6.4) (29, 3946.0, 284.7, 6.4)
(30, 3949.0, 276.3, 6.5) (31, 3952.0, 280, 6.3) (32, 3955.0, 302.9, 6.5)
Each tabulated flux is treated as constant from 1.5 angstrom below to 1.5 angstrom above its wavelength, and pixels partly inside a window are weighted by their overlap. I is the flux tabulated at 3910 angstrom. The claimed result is 289.4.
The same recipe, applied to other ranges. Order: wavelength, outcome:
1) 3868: 310.9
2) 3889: 166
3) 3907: 275.4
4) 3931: 106.7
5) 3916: 290.9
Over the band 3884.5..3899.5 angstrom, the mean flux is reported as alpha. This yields 238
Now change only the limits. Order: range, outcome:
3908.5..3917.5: 292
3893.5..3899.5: 275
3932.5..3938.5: 97.1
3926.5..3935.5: 116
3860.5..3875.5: 297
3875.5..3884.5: 275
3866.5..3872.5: 293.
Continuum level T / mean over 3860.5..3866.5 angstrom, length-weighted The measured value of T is 306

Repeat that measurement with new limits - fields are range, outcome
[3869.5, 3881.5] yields 277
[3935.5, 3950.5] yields 233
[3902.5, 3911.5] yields 273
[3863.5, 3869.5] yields 310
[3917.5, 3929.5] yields 241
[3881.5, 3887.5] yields 249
